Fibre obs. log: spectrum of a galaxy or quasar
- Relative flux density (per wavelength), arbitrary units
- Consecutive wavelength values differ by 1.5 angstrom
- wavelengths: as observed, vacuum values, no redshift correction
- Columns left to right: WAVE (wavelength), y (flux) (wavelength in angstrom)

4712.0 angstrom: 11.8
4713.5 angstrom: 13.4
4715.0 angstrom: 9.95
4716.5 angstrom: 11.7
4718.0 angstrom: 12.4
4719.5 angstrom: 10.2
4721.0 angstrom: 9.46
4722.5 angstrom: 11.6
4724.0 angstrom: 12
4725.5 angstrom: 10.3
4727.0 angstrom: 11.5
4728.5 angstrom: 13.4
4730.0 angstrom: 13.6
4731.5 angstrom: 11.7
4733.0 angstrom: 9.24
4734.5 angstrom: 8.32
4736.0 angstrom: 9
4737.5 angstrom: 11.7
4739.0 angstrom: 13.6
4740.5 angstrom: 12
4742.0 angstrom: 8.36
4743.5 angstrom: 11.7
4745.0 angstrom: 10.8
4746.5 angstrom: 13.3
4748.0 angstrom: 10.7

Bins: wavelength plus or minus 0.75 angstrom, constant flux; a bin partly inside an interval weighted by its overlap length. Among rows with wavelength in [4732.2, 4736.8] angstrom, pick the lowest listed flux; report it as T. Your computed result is 8.32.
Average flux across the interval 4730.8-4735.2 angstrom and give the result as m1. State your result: 9.75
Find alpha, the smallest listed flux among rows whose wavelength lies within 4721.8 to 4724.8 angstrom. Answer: 11.6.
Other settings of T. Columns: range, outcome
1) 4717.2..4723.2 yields 9.46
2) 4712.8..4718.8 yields 9.95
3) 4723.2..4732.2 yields 10.3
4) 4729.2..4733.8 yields 9.24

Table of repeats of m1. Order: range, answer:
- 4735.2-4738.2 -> 10.3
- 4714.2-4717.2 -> 10.9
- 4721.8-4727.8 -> 11.4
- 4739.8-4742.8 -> 10.2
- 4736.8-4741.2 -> 12.4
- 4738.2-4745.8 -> 11.3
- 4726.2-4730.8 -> 12.8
